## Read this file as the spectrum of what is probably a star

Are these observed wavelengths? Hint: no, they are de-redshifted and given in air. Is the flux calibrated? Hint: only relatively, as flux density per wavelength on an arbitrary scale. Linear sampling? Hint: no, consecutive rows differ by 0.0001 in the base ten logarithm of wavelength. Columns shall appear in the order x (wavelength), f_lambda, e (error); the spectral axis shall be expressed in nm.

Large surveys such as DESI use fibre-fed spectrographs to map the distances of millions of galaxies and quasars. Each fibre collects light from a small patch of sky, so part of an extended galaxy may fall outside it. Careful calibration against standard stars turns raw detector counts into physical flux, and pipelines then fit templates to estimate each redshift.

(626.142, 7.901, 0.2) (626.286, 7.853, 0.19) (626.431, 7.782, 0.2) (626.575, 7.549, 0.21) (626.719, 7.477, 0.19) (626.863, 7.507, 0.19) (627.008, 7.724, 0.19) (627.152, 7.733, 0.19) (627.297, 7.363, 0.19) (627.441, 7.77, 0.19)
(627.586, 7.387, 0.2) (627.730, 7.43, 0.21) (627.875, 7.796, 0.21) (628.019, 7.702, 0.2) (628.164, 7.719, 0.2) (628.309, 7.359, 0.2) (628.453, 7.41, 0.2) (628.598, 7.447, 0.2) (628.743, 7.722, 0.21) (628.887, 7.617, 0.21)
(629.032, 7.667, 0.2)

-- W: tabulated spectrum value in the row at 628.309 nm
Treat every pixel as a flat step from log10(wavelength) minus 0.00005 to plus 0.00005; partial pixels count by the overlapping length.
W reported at 7.359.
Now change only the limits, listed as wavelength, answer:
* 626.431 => 7.782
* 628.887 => 7.617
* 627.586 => 7.387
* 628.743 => 7.722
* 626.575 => 7.549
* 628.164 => 7.719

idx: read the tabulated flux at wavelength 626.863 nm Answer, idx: 7.507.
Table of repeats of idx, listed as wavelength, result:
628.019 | 7.702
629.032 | 7.667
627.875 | 7.796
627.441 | 7.77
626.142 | 7.901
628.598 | 7.447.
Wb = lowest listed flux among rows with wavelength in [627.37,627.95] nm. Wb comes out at 7.387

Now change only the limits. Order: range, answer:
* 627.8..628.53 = 7.359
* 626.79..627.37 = 7.363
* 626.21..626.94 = 7.477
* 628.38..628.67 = 7.41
